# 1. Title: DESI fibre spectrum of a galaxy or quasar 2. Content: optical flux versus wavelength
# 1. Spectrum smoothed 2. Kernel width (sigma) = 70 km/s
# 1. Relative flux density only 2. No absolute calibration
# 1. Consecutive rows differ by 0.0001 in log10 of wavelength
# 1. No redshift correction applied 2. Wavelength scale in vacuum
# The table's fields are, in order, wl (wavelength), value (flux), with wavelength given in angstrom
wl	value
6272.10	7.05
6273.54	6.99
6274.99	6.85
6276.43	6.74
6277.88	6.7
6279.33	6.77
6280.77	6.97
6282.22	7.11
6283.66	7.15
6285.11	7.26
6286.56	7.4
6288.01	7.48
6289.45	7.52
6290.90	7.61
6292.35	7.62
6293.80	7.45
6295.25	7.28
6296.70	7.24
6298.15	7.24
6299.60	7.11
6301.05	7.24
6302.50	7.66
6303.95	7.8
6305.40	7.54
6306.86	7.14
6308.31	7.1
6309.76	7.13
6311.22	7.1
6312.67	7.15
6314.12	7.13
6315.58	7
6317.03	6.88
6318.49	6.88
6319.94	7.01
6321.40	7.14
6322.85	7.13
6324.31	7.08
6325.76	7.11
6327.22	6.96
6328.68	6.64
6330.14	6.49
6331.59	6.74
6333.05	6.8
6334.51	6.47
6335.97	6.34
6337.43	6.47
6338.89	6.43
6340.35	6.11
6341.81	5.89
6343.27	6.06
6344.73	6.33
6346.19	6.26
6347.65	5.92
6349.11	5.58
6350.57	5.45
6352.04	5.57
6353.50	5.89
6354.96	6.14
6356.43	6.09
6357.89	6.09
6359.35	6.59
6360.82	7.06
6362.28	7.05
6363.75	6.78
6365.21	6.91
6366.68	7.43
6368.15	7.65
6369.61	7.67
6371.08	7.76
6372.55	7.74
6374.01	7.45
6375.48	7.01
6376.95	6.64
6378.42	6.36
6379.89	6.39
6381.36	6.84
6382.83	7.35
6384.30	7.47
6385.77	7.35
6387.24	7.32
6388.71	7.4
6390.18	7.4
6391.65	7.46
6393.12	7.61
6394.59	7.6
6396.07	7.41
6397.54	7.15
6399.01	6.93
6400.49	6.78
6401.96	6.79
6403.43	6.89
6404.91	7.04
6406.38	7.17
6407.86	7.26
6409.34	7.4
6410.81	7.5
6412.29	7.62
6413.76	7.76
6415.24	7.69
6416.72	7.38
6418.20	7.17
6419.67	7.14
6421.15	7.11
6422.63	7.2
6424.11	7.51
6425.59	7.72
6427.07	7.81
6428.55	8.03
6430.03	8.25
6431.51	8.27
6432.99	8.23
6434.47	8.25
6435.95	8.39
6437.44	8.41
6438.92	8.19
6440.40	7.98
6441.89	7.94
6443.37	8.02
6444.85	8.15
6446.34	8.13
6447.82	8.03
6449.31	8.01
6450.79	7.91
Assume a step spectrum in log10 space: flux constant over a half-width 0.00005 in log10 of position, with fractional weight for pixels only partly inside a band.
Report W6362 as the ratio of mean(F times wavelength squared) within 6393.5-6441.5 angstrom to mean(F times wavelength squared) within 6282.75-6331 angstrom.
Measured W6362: 1.09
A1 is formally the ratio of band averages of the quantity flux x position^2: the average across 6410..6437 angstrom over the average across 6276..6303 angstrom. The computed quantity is 1.1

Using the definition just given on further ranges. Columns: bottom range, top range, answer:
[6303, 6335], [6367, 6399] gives 1.06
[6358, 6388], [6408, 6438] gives 1.10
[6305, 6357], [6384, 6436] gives 1.17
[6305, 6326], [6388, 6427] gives 1.06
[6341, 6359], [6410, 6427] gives 1.28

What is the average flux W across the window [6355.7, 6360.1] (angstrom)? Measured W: 6.26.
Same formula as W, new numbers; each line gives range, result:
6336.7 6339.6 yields 6.45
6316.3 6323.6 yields 7.01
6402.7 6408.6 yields 7.08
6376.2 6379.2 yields 6.49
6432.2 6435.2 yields 8.25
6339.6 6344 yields 6.02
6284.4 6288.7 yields 7.37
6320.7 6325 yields 7.12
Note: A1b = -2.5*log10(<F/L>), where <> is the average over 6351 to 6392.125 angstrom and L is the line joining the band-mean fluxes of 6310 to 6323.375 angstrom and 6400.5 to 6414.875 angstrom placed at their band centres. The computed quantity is 0.04 mag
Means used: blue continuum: 7.05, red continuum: 7.26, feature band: 6.95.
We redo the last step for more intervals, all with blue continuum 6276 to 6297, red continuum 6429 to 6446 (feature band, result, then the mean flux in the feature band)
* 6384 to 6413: 0.09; 7.27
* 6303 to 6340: 0.08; 6.94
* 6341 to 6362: 0.25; 6.09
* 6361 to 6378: 0.07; 7.26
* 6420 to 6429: 0.08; 7.53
